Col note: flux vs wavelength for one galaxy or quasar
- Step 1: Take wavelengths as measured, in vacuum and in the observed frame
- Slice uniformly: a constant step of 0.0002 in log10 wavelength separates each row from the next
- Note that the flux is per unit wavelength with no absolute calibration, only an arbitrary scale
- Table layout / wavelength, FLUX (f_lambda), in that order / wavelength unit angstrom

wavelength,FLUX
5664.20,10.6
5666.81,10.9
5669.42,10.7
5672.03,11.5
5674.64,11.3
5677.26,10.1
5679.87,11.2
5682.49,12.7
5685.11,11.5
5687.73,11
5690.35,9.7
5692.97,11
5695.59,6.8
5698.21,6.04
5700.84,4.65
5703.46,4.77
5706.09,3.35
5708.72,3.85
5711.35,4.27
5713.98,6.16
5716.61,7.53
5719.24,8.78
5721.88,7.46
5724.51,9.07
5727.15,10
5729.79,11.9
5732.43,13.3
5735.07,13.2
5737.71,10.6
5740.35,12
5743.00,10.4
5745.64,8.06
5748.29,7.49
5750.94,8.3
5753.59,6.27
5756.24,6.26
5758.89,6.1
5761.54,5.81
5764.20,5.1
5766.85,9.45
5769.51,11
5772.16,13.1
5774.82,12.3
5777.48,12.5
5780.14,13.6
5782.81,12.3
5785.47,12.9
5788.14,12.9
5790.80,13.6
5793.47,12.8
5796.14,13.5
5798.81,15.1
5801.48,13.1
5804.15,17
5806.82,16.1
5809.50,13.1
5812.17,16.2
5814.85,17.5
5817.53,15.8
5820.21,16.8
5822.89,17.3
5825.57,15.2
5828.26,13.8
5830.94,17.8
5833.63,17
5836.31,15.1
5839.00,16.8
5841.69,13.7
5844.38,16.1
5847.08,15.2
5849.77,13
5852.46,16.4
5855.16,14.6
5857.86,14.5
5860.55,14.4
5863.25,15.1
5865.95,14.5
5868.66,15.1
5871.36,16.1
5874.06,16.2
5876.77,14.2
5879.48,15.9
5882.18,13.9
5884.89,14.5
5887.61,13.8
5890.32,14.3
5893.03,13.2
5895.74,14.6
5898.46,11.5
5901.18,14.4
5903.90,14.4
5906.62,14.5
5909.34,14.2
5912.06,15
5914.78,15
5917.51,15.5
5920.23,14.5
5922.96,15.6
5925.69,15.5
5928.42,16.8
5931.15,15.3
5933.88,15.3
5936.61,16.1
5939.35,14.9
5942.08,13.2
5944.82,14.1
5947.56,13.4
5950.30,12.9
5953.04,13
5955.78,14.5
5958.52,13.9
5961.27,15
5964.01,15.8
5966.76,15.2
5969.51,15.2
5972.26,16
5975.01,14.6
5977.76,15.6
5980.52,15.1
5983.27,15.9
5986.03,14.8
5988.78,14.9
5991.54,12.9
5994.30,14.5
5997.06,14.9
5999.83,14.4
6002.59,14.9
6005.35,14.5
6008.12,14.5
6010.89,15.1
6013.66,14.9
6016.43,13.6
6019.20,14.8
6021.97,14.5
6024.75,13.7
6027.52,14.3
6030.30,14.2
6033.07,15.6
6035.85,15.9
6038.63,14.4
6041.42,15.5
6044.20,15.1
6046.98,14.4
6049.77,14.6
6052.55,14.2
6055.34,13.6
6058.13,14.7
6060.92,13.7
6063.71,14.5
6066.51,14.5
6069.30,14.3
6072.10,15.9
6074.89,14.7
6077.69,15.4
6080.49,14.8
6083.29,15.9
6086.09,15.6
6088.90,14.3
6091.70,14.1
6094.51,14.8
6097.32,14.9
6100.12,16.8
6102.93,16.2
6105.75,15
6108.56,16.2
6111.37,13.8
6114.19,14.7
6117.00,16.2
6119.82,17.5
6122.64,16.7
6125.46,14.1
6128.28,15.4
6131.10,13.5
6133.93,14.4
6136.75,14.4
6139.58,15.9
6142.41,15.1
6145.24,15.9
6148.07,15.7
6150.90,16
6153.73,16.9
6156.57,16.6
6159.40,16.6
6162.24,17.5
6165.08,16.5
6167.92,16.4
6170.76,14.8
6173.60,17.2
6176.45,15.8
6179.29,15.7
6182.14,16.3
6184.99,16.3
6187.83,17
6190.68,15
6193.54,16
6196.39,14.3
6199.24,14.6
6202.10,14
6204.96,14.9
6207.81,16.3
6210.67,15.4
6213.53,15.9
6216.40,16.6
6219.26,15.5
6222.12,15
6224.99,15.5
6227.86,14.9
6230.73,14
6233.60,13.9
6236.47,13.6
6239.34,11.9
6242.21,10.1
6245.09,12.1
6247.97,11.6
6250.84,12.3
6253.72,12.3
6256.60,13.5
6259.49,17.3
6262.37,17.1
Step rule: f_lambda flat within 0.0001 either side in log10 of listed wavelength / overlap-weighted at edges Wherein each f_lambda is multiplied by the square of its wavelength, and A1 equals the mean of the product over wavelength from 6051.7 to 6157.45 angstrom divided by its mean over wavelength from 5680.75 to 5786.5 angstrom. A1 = 1.91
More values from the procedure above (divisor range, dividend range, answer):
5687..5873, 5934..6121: 1.36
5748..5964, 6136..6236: 1.25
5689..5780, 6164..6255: 2.03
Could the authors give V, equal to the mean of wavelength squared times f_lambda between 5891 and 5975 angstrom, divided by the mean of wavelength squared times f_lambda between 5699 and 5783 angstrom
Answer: 1.8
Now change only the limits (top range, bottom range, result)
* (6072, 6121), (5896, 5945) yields 1.10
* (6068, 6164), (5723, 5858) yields 1.35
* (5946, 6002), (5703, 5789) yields 1.73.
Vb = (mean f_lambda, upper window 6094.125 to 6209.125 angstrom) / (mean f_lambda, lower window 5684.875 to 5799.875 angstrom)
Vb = 1.66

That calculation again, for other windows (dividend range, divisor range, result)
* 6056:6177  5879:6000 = 1.05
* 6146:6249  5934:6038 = 1.04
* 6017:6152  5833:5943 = 1.01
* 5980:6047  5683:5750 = 1.72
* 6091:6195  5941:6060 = 1.08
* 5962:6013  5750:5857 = 1.12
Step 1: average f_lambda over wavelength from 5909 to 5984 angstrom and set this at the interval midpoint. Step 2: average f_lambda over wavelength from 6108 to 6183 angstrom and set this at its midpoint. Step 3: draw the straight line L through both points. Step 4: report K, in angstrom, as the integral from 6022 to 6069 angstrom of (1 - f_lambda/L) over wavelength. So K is 2.4 angstrom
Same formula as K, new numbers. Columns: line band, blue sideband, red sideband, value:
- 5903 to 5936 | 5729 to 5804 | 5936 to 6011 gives -3.7 angstrom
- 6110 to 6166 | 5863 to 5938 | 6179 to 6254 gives -4.2 angstrom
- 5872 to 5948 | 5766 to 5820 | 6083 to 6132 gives -1.6 angstrom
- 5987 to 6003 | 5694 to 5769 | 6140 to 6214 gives -2.3 angstrom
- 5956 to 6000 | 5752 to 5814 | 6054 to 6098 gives -3.8 angstrom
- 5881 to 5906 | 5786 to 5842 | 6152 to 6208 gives 2.5 angstrom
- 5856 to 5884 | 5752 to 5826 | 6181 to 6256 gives -4.5 angstrom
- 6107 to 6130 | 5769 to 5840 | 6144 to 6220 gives 0.2 angstrom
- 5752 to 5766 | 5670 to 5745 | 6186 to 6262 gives 5.2 angstrom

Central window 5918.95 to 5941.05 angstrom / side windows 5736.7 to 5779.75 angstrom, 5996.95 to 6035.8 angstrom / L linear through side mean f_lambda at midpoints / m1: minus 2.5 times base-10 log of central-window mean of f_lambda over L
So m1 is -0.21 mag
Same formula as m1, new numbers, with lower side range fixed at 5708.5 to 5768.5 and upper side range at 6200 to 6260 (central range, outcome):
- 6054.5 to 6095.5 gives -0.20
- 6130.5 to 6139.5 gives -0.11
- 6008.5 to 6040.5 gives -0.24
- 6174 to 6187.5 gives -0.20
